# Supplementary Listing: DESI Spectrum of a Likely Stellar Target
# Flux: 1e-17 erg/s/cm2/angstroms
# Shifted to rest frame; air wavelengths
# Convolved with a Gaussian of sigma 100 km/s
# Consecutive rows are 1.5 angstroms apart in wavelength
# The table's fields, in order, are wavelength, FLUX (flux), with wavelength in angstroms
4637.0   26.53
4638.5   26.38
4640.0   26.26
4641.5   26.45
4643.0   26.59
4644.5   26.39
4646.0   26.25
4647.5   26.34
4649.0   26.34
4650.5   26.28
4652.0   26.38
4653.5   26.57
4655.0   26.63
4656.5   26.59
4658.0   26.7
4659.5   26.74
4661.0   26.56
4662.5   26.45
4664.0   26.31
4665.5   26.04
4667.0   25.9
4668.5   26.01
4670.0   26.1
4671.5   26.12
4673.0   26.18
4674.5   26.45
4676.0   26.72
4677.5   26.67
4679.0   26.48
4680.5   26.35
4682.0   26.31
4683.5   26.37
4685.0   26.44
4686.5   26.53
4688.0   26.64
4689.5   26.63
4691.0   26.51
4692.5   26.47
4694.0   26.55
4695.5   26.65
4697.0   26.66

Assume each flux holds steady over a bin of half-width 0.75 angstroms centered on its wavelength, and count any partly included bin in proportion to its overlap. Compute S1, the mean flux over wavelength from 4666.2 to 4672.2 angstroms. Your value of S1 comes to 26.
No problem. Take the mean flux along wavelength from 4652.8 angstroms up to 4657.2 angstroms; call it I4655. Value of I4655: 26.6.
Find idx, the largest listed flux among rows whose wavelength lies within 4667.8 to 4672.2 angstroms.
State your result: 26.12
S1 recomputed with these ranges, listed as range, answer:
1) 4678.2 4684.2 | 26.4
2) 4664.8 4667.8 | 26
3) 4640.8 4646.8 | 26.4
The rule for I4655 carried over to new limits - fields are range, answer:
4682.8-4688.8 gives 26.5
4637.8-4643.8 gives 26.4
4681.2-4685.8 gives 26.4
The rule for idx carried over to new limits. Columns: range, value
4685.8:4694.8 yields 26.64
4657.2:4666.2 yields 26.74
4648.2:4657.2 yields 26.63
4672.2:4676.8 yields 26.72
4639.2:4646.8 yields 26.59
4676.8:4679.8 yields 26.67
